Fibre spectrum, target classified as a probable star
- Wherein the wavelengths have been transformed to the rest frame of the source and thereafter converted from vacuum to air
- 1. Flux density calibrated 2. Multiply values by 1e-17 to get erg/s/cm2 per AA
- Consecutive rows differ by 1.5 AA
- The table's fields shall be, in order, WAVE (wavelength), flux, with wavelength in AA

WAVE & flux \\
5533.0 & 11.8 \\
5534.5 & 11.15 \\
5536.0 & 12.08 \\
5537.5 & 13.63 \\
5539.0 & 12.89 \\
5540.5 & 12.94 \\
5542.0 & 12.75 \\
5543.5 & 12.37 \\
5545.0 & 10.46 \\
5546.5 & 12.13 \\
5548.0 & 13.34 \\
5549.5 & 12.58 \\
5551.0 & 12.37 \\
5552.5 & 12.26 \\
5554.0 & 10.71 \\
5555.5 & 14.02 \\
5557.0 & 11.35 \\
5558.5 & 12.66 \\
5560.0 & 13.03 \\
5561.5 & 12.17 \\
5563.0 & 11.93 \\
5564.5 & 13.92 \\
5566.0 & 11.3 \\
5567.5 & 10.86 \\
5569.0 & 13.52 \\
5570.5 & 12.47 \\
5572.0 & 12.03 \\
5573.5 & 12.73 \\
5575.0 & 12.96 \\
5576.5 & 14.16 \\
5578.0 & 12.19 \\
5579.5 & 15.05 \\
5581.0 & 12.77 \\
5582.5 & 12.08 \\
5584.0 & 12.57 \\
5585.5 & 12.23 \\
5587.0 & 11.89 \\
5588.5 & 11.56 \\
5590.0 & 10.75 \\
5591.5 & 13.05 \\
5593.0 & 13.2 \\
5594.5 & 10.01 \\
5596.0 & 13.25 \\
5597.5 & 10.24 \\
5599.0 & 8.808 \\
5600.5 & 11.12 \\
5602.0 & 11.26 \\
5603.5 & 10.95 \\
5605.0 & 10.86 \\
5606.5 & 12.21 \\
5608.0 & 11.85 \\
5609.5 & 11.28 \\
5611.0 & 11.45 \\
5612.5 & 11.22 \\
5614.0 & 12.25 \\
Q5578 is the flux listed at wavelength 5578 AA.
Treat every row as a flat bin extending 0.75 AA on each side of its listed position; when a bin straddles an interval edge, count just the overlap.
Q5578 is 12.19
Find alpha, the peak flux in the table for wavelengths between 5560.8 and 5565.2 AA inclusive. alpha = 13.92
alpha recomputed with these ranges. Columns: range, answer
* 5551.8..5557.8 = 14.02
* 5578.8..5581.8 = 15.05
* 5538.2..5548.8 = 13.34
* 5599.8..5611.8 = 12.21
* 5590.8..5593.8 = 13.2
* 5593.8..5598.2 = 13.25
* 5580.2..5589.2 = 12.77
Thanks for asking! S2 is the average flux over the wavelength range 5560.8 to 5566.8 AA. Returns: 12.3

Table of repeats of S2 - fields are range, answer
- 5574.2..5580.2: 13.6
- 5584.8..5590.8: 11.6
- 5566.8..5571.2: 12.3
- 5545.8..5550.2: 12.7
